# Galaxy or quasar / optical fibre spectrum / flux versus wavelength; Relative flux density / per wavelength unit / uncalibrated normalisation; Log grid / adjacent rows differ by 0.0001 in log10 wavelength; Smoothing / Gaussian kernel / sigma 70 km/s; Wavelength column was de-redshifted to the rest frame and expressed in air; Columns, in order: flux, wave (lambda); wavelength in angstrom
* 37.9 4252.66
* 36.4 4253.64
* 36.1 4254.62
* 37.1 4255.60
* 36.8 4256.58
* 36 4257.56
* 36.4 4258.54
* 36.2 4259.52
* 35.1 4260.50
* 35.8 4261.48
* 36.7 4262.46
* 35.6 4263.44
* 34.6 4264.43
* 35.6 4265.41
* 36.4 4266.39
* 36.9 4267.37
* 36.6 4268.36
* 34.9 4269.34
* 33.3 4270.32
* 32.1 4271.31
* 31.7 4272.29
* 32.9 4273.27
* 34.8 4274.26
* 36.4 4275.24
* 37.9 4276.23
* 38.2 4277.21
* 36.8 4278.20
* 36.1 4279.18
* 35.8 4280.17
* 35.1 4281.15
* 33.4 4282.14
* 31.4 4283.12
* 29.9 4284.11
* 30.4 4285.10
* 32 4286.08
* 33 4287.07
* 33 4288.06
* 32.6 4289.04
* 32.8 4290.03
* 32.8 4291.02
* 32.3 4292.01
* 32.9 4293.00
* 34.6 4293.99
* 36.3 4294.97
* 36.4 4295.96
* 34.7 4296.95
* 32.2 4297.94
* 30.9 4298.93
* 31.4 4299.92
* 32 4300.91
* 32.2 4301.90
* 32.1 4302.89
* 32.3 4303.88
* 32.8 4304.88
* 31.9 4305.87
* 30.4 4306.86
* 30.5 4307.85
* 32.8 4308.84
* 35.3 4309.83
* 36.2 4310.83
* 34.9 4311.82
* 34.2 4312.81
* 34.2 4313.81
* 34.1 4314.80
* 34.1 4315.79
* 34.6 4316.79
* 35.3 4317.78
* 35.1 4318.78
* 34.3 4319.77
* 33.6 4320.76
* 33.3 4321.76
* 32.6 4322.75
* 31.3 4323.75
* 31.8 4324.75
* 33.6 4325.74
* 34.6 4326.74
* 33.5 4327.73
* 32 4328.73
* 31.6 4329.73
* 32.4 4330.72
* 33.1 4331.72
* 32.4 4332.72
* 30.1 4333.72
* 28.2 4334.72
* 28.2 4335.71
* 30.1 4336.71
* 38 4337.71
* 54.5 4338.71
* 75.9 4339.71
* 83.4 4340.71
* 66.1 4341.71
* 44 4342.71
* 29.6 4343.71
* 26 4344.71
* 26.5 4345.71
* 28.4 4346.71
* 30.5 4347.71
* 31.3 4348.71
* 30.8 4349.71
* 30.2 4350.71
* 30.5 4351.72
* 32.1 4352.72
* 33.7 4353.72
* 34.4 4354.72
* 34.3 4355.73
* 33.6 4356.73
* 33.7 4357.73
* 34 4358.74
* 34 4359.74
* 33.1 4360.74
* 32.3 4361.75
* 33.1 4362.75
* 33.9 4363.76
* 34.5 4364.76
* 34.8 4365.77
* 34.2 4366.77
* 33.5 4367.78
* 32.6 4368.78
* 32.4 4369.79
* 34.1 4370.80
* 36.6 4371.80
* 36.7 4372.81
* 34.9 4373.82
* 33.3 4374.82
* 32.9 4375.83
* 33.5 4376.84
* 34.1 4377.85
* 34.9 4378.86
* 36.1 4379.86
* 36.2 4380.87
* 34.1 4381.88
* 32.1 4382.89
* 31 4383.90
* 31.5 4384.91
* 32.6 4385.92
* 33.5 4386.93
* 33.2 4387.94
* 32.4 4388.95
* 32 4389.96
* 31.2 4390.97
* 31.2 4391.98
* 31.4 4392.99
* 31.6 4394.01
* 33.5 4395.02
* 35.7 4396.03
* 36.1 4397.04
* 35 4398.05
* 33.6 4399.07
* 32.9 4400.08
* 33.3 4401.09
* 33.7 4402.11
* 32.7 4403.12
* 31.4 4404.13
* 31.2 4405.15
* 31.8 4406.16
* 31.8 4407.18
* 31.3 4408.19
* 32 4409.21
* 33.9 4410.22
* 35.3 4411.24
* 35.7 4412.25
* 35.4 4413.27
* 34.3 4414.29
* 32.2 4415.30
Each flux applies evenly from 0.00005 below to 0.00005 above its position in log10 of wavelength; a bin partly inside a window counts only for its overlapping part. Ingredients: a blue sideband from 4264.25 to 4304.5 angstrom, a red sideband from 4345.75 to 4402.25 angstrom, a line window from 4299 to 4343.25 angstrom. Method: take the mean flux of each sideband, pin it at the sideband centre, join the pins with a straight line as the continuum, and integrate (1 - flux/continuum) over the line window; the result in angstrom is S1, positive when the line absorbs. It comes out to -3.80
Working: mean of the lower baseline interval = 33.8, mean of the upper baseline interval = 33.2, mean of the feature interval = 36.4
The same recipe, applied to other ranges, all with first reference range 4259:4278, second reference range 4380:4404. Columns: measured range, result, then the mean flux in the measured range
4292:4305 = 0.64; 33.1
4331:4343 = -3.89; 45.1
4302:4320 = 0.52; 33.6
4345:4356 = 0.93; 31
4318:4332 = 0.50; 33.1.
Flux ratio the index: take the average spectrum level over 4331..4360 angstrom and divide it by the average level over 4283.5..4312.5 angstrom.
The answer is 1.13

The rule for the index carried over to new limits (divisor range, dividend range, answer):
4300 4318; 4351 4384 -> 1.02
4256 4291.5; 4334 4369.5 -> 1.06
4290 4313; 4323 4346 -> 1.17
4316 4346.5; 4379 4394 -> 0.88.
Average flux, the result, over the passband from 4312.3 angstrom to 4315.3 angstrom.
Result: 34.2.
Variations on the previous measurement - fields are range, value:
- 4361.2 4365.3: 33.4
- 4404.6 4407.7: 31.6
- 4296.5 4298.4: 33.4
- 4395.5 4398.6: 35.6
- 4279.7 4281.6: 35.6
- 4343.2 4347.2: 27.7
